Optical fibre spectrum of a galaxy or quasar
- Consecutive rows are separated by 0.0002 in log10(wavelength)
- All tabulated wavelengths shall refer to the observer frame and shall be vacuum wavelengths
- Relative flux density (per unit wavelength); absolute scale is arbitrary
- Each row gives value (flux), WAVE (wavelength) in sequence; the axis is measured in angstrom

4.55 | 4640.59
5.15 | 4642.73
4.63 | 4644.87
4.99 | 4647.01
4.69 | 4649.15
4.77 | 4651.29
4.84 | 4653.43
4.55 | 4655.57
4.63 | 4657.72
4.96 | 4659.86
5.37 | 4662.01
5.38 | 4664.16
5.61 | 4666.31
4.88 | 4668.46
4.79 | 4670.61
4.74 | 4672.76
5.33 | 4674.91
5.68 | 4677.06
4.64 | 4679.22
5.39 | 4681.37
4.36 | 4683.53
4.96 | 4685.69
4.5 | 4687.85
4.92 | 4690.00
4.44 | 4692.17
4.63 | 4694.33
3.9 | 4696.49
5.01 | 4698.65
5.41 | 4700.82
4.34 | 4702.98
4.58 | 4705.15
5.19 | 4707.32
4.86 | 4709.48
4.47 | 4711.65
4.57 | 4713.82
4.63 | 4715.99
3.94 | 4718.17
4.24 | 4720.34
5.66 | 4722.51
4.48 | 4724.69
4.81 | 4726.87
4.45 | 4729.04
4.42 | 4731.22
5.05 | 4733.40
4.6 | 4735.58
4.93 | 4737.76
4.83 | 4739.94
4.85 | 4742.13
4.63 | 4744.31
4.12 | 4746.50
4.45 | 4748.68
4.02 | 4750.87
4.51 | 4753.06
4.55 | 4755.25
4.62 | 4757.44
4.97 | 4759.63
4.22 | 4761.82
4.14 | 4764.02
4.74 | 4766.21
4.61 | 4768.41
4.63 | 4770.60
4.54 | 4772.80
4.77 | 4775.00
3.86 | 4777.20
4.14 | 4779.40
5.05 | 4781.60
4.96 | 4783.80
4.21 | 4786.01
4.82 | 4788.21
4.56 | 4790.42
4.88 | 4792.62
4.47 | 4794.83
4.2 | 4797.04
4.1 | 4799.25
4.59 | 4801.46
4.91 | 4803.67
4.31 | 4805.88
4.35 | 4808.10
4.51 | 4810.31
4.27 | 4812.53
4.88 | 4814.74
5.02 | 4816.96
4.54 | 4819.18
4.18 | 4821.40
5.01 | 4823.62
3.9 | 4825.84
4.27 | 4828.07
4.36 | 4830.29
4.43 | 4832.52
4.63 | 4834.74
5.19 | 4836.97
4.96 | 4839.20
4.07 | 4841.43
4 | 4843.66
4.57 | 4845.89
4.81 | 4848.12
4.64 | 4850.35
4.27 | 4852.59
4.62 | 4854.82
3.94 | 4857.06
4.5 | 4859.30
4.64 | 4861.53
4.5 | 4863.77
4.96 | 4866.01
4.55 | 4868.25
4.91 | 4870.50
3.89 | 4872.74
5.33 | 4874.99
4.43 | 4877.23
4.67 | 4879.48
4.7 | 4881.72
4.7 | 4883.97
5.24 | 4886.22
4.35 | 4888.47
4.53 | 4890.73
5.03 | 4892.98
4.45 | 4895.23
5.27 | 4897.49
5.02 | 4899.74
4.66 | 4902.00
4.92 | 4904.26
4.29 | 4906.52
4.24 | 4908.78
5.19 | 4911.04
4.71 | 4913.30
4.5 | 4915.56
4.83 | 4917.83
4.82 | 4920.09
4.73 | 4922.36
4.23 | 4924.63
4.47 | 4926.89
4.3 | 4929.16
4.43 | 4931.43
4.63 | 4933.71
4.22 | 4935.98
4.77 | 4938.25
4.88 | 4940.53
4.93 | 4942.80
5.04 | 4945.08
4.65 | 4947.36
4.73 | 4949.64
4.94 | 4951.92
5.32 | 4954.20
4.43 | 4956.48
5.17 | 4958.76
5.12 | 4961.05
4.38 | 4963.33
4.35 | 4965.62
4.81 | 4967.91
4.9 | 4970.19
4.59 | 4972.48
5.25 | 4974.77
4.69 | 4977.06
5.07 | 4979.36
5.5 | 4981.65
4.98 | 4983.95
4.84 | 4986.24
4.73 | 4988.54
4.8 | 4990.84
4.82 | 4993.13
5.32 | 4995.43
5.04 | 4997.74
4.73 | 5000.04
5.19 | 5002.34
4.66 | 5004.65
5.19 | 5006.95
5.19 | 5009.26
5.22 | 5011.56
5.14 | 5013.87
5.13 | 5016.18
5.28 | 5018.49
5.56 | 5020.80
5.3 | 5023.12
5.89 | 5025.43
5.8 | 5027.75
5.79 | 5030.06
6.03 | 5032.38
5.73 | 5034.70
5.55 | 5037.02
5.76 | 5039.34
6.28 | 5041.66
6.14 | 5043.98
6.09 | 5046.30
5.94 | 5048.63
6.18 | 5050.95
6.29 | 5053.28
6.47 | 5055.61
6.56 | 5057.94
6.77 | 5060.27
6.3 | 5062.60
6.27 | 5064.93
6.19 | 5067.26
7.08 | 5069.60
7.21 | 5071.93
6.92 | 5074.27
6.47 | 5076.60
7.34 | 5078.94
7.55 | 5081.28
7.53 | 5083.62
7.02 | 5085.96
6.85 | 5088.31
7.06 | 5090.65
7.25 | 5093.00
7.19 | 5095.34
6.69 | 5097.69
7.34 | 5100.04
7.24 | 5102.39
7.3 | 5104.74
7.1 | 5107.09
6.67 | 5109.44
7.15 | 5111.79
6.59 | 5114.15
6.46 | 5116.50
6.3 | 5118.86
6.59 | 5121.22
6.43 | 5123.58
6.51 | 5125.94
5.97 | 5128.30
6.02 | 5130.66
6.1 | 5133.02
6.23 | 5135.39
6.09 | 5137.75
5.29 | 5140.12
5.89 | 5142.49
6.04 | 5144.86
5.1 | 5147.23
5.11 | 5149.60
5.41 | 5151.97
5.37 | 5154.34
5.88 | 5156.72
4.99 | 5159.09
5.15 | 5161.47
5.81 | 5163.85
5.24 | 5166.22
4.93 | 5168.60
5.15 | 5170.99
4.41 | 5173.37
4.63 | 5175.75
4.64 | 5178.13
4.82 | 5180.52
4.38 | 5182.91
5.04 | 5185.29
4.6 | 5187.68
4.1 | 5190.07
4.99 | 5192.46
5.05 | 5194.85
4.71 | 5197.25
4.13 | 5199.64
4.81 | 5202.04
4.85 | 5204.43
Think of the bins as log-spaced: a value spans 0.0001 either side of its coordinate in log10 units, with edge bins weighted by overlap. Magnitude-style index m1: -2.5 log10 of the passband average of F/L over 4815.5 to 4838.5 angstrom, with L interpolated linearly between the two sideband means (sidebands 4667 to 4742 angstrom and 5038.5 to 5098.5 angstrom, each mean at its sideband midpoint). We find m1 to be 0.18 mag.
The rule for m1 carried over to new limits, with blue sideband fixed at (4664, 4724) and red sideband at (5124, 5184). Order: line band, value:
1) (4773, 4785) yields 0.09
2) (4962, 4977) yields 0.10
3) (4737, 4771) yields 0.08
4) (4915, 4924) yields 0.09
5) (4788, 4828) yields 0.10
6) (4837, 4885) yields 0.10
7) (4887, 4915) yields 0.08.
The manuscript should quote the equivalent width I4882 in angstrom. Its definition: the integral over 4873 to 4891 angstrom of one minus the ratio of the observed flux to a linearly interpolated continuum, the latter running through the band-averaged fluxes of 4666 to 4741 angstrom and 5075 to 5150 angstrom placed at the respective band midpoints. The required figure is 2.8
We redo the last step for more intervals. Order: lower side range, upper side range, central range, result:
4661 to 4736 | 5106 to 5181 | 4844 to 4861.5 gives 2.28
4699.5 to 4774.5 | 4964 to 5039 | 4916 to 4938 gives 2.11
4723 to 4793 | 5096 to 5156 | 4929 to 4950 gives 2.90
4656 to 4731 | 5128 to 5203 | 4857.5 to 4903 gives 2.30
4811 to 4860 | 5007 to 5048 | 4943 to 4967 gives 1.78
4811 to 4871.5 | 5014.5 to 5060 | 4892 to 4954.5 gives 4.77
